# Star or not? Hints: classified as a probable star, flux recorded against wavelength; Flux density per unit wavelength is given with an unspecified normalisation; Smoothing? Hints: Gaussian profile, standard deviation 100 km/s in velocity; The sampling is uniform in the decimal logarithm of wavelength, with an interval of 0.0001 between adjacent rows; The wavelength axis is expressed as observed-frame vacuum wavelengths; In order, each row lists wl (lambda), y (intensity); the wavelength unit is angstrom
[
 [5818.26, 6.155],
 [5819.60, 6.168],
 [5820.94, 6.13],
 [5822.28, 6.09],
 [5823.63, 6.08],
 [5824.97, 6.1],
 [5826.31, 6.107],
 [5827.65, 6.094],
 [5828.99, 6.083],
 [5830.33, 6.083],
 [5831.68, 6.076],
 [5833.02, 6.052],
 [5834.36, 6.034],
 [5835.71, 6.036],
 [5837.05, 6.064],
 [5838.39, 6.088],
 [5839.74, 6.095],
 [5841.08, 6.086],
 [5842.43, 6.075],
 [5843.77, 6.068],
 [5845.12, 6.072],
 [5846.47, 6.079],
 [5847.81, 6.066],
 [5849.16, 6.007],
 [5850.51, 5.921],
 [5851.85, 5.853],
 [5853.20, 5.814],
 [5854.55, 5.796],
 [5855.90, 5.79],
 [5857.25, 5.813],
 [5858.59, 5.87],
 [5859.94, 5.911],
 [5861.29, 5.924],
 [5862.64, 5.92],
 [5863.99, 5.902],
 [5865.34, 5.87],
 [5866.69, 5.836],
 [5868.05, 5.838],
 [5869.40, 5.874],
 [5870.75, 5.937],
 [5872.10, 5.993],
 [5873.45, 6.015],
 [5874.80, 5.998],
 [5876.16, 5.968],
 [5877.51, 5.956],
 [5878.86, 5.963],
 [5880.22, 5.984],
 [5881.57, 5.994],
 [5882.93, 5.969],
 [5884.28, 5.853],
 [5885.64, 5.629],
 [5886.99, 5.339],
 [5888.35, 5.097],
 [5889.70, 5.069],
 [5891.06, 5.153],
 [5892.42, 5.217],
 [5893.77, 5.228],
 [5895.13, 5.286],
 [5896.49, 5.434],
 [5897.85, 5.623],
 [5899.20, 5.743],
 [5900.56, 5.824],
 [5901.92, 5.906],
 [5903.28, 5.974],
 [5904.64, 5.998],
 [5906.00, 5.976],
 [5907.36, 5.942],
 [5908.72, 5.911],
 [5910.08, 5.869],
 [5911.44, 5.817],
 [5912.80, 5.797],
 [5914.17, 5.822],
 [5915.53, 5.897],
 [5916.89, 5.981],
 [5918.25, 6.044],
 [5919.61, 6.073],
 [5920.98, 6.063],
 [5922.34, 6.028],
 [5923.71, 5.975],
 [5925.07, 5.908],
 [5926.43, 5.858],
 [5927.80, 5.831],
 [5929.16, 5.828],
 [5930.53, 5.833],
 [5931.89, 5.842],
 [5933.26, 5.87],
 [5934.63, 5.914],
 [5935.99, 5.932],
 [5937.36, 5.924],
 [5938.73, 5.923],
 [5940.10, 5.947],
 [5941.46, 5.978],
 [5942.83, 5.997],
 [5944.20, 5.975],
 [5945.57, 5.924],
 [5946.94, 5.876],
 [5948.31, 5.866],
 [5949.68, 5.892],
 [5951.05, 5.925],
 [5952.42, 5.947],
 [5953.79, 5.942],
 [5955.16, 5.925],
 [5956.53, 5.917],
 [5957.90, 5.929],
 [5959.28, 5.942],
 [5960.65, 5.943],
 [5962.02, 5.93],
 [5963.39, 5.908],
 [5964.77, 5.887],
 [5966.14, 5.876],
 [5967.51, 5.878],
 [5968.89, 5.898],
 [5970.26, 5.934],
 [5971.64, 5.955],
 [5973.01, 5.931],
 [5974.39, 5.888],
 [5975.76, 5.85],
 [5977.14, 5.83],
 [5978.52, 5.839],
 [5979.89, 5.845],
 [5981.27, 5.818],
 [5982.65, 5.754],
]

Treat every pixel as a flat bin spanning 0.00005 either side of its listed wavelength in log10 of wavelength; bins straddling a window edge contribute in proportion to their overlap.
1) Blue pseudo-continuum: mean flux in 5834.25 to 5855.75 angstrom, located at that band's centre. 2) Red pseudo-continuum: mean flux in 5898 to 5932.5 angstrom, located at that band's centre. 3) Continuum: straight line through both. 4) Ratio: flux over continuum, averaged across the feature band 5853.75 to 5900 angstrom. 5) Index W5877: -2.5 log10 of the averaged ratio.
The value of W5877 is 0.04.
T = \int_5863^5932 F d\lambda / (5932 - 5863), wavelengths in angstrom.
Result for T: 5.8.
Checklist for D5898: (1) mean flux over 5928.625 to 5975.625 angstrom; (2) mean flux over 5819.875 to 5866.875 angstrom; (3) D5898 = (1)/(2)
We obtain 0.99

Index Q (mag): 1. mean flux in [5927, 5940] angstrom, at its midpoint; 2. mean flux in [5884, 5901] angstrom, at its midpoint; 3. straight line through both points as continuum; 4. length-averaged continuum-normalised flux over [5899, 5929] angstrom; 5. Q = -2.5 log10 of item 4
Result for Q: -0.05 mag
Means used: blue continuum 5.41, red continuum 5.88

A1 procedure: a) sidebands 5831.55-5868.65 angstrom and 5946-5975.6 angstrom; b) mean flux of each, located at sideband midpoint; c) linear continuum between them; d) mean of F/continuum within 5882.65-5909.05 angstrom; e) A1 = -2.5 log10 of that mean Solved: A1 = 0.06 mag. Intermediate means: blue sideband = 5.96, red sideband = 5.91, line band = 5.6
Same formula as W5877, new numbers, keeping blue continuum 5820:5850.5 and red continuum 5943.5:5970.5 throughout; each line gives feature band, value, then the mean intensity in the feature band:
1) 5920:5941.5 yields 0.01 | 5.92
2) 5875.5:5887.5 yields 0.03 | 5.86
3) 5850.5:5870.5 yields 0.03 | 5.86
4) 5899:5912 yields 0.01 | 5.9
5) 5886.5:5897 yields 0.15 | 5.22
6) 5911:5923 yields 0.00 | 5.95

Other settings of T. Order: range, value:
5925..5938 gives 5.87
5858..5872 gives 5.89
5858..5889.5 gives 5.84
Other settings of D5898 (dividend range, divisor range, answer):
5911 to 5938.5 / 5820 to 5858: 0.98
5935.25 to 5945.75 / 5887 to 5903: 1.10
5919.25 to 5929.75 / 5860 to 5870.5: 1.01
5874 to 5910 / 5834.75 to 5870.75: 0.96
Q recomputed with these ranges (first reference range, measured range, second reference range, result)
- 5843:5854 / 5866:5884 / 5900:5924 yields 0.003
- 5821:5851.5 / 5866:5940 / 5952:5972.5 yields 0.033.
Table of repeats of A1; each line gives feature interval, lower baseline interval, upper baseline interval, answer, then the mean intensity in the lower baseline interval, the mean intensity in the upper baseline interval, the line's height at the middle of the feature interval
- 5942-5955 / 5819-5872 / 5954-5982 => 0.00 mag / 5.99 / 5.9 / 5.91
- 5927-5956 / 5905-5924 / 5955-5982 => 0.00 mag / 5.94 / 5.89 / 5.92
